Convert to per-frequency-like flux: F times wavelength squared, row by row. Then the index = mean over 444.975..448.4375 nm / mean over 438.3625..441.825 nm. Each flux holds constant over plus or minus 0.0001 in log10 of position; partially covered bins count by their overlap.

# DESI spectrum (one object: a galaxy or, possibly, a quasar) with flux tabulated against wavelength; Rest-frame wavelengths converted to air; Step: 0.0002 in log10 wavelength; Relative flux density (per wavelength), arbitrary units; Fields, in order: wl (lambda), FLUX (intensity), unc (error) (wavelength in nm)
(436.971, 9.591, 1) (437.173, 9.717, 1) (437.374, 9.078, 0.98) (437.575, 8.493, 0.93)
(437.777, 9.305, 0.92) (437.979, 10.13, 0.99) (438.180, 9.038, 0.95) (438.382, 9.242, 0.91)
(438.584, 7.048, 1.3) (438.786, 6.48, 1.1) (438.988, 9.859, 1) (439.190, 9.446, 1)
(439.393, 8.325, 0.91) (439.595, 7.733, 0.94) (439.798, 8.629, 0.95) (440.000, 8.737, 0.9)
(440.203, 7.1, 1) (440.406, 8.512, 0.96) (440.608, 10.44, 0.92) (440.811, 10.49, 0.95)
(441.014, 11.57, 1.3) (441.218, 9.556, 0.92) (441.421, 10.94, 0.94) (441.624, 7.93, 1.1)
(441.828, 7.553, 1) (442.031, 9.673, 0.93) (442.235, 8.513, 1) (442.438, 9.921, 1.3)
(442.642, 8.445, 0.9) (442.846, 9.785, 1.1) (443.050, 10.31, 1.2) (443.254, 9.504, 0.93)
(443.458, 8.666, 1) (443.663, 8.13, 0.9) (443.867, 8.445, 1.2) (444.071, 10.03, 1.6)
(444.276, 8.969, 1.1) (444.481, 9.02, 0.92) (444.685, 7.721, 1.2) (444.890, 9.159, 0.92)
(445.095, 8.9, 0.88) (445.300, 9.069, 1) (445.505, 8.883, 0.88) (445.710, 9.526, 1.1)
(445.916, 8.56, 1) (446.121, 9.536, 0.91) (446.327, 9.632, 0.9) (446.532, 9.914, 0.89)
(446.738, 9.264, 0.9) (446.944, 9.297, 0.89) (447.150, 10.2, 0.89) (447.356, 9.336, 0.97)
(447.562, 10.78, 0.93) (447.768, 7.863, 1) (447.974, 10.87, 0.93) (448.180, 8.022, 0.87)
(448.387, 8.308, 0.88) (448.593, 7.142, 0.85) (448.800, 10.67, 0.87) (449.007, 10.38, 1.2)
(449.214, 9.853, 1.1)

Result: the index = 1.1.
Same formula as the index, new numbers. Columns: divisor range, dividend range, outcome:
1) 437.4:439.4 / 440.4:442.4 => 1.11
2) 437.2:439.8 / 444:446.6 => 1.08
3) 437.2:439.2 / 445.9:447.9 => 1.12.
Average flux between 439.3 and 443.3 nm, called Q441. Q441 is 9.18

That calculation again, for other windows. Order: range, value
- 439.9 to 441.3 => 9.48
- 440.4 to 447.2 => 9.3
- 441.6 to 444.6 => 9.01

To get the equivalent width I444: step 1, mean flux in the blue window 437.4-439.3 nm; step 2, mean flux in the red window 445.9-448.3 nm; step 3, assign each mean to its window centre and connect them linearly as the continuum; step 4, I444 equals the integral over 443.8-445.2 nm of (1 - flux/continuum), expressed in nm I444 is 0.05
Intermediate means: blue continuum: 8.79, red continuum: 9.46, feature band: 8.9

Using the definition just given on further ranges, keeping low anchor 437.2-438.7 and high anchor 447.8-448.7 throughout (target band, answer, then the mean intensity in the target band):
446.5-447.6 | -0.15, 9.73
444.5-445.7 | -0.02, 8.83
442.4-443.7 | -0.08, 9.27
